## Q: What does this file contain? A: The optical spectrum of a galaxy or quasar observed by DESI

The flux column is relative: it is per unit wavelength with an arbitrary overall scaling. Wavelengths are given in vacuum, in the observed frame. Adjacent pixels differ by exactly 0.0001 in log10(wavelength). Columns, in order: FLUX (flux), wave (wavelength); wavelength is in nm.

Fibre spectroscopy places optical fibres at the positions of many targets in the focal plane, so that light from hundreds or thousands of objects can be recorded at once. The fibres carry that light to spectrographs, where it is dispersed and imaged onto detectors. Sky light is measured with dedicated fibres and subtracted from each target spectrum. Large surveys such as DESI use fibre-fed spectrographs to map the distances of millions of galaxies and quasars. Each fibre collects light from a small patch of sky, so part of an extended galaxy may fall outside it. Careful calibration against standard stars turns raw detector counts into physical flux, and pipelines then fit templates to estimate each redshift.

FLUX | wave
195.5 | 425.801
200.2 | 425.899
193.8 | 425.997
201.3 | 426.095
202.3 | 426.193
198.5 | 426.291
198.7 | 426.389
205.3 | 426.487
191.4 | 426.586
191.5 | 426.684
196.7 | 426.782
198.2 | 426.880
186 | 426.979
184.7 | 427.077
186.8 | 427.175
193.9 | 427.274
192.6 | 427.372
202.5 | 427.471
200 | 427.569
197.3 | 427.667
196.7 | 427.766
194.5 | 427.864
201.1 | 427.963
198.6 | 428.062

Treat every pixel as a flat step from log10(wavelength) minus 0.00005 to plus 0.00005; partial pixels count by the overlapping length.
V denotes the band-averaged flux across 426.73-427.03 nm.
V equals 194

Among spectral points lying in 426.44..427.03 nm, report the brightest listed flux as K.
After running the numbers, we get 205.3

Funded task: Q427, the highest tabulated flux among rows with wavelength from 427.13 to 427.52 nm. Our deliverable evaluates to 202.5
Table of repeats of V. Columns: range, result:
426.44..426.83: 196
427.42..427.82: 199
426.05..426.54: 201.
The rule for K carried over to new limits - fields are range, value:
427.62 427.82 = 197.3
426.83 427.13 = 198.2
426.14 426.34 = 202.3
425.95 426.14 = 201.3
